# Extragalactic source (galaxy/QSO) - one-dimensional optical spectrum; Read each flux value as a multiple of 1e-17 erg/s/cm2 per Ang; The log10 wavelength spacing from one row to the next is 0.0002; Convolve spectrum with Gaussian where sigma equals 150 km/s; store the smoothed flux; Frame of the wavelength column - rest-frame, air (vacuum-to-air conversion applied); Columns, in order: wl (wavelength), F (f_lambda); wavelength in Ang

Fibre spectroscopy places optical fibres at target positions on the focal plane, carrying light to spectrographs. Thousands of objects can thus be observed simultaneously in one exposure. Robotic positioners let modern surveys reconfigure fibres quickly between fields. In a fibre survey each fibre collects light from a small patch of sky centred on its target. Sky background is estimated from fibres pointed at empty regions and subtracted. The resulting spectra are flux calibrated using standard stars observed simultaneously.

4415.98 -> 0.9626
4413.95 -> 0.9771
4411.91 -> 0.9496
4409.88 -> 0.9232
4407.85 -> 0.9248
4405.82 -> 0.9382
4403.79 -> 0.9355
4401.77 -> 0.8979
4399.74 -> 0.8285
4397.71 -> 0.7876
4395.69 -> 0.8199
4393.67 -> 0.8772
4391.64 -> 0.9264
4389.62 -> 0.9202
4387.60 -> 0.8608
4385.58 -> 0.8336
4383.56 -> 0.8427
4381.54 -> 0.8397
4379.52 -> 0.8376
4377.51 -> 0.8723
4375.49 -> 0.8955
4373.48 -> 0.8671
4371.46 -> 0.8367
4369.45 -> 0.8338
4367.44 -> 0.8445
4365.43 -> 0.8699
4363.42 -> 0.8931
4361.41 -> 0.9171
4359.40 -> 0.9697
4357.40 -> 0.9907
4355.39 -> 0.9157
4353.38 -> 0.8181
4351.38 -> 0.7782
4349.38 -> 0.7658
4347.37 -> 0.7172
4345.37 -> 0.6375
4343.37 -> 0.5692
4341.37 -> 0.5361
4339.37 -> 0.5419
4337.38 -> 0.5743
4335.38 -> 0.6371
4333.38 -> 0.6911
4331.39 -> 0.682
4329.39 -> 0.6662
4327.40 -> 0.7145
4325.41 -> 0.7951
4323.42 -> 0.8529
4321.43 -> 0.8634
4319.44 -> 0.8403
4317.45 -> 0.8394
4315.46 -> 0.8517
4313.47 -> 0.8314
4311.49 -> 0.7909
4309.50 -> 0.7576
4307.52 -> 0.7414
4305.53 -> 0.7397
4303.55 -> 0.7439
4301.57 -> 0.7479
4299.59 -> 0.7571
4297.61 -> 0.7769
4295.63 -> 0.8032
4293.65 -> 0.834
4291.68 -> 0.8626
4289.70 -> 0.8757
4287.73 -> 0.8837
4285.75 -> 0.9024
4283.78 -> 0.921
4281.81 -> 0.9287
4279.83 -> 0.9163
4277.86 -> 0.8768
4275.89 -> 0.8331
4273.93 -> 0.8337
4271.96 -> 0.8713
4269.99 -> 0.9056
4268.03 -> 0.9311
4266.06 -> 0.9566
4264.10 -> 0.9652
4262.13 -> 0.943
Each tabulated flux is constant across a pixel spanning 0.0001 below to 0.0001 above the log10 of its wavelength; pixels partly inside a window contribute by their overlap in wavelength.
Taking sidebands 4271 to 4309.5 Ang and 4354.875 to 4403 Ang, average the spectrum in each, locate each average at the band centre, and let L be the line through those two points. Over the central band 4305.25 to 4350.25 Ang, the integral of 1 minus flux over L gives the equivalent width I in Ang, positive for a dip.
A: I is 6.7 Ang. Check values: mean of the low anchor 0.832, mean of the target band 0.723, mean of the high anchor 0.874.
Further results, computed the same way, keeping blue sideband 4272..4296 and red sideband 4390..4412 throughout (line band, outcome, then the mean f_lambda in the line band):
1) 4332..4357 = 5.5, 0.689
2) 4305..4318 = 1.3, 0.793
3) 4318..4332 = 1.6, 0.778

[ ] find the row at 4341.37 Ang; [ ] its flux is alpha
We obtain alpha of 0.5361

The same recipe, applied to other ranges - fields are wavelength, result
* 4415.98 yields 0.9626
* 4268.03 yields 0.9311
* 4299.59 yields 0.7571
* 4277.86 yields 0.8768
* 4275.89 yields 0.8331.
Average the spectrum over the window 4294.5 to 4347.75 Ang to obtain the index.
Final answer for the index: 0.73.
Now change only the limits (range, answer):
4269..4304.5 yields 0.849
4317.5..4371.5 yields 0.769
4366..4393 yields 0.863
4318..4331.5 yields 0.782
